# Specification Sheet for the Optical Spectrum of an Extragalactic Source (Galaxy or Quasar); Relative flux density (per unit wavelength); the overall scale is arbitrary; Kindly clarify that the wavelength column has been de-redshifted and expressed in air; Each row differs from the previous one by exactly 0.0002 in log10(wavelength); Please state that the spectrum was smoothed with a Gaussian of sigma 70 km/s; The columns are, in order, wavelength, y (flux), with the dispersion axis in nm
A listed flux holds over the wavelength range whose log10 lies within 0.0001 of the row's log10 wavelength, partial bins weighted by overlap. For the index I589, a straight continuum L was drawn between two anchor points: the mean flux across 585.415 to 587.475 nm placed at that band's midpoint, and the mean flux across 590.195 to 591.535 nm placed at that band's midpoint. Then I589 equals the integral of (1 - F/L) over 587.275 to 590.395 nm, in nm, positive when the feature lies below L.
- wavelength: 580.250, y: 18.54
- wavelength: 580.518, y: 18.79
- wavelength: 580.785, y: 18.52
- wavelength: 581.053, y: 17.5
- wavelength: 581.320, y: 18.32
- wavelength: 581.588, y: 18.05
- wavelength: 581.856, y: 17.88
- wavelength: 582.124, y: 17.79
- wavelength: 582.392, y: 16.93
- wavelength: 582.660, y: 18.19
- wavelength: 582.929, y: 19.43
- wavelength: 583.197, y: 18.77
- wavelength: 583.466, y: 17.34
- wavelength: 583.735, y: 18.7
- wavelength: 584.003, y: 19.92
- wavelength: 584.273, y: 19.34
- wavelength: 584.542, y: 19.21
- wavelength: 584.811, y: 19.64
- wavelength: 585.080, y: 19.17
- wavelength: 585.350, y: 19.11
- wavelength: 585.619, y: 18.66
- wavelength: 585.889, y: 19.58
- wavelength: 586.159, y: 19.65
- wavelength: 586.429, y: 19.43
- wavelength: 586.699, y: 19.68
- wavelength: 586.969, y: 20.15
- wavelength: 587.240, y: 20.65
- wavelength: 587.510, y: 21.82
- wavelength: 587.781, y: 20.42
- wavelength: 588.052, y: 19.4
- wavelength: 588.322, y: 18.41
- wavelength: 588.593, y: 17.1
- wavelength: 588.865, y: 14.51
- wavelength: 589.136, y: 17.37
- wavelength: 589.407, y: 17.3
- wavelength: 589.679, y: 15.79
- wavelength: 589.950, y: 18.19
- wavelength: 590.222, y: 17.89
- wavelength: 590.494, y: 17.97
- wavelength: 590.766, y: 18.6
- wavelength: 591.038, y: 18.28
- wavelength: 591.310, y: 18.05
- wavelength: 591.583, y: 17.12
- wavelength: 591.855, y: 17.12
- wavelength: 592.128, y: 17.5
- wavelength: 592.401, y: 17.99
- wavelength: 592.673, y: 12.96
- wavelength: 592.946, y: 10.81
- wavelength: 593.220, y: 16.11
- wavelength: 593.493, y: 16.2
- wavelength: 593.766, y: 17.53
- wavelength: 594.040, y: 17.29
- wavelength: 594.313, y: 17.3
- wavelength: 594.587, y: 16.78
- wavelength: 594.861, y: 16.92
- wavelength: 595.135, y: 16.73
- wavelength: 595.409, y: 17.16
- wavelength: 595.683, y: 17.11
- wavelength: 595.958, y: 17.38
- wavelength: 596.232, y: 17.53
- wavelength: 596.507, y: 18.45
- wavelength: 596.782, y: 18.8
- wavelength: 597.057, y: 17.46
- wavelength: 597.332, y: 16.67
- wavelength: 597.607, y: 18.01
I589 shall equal 0.13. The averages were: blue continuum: 19.8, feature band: 18.1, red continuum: 18.1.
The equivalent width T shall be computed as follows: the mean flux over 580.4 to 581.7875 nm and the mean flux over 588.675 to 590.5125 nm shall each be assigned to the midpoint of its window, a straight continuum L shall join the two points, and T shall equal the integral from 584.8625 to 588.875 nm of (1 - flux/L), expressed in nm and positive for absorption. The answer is -0.46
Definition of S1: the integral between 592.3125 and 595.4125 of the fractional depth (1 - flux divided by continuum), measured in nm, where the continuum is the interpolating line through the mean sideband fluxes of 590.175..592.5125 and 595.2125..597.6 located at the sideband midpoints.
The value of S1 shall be 0.284 nm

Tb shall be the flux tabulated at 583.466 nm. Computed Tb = 17.34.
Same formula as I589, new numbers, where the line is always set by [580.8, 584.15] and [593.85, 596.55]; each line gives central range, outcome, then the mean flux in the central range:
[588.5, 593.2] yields 0.23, 16.7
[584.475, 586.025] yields -0.10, 19.2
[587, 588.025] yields -0.16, 20.7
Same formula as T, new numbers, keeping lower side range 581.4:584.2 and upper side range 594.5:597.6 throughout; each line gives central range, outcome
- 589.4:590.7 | 0.023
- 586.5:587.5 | -0.127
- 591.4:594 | 0.238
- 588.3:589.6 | 0.082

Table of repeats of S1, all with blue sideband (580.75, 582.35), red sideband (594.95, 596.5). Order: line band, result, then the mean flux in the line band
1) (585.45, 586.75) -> -0.12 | 19.4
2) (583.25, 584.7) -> -0.09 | 18.9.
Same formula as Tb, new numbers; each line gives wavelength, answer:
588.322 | 18.41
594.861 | 16.92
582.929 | 19.43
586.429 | 19.43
